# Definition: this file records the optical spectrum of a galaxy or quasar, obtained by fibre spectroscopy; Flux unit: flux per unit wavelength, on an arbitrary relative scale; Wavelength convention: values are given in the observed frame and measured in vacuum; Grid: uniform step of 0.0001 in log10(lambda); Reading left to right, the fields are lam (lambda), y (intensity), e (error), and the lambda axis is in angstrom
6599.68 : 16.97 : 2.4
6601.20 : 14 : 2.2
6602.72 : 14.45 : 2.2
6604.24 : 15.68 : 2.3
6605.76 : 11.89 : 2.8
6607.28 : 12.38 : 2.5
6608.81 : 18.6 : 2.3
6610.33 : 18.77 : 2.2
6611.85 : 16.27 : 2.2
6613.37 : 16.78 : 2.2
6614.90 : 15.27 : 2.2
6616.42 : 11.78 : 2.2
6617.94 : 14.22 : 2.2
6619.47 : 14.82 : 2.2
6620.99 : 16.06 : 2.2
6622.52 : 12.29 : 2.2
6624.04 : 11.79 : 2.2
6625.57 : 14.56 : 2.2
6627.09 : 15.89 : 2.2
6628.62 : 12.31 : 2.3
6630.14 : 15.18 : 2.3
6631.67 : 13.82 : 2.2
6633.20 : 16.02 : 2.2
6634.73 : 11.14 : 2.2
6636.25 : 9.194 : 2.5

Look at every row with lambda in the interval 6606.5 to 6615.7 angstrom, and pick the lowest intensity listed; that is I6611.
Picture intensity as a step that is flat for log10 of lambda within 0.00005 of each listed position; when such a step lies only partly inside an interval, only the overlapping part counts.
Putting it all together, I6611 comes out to 12.38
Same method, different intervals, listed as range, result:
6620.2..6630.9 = 11.79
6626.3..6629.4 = 12.31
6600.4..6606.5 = 11.89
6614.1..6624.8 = 11.78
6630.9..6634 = 13.82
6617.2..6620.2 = 14.22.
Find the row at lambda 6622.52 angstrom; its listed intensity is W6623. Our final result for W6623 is 12.29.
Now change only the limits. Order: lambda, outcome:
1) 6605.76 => 11.89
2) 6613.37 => 16.78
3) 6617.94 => 14.22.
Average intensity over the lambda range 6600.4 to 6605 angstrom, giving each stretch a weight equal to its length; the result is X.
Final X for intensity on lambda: 14.7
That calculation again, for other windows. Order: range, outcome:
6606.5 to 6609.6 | 15.5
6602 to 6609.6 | 14.6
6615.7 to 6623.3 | 13.8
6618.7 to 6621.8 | 15.4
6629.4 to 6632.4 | 14.5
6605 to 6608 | 12.1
